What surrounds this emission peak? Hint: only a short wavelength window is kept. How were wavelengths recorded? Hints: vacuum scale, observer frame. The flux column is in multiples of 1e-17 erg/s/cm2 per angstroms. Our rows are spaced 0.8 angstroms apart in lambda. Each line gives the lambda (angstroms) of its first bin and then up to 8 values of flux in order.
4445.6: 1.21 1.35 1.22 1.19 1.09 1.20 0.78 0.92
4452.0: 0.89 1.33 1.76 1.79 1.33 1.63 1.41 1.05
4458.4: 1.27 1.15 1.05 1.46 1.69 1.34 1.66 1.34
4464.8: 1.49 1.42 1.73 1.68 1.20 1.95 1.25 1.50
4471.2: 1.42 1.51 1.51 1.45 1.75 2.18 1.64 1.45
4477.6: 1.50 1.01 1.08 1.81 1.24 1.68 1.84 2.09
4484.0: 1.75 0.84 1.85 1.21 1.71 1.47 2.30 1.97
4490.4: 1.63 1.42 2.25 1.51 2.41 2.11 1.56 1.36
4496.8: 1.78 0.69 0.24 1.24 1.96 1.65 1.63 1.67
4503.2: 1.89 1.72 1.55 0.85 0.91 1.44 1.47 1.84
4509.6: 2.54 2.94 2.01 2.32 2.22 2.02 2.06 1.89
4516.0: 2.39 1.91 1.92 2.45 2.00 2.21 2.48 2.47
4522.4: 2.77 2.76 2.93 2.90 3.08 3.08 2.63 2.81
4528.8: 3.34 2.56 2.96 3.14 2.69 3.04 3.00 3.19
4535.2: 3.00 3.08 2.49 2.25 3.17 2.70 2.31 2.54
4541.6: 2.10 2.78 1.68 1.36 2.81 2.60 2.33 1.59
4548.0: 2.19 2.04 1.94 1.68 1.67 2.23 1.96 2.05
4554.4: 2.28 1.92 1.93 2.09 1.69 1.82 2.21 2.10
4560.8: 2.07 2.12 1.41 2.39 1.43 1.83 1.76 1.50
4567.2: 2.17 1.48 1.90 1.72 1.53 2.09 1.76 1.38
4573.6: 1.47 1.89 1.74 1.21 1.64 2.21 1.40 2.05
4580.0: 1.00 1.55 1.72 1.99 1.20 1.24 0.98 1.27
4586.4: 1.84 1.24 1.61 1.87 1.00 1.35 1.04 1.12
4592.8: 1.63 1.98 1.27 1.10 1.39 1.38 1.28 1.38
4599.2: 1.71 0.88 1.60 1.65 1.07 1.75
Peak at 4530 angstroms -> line C IV 1549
